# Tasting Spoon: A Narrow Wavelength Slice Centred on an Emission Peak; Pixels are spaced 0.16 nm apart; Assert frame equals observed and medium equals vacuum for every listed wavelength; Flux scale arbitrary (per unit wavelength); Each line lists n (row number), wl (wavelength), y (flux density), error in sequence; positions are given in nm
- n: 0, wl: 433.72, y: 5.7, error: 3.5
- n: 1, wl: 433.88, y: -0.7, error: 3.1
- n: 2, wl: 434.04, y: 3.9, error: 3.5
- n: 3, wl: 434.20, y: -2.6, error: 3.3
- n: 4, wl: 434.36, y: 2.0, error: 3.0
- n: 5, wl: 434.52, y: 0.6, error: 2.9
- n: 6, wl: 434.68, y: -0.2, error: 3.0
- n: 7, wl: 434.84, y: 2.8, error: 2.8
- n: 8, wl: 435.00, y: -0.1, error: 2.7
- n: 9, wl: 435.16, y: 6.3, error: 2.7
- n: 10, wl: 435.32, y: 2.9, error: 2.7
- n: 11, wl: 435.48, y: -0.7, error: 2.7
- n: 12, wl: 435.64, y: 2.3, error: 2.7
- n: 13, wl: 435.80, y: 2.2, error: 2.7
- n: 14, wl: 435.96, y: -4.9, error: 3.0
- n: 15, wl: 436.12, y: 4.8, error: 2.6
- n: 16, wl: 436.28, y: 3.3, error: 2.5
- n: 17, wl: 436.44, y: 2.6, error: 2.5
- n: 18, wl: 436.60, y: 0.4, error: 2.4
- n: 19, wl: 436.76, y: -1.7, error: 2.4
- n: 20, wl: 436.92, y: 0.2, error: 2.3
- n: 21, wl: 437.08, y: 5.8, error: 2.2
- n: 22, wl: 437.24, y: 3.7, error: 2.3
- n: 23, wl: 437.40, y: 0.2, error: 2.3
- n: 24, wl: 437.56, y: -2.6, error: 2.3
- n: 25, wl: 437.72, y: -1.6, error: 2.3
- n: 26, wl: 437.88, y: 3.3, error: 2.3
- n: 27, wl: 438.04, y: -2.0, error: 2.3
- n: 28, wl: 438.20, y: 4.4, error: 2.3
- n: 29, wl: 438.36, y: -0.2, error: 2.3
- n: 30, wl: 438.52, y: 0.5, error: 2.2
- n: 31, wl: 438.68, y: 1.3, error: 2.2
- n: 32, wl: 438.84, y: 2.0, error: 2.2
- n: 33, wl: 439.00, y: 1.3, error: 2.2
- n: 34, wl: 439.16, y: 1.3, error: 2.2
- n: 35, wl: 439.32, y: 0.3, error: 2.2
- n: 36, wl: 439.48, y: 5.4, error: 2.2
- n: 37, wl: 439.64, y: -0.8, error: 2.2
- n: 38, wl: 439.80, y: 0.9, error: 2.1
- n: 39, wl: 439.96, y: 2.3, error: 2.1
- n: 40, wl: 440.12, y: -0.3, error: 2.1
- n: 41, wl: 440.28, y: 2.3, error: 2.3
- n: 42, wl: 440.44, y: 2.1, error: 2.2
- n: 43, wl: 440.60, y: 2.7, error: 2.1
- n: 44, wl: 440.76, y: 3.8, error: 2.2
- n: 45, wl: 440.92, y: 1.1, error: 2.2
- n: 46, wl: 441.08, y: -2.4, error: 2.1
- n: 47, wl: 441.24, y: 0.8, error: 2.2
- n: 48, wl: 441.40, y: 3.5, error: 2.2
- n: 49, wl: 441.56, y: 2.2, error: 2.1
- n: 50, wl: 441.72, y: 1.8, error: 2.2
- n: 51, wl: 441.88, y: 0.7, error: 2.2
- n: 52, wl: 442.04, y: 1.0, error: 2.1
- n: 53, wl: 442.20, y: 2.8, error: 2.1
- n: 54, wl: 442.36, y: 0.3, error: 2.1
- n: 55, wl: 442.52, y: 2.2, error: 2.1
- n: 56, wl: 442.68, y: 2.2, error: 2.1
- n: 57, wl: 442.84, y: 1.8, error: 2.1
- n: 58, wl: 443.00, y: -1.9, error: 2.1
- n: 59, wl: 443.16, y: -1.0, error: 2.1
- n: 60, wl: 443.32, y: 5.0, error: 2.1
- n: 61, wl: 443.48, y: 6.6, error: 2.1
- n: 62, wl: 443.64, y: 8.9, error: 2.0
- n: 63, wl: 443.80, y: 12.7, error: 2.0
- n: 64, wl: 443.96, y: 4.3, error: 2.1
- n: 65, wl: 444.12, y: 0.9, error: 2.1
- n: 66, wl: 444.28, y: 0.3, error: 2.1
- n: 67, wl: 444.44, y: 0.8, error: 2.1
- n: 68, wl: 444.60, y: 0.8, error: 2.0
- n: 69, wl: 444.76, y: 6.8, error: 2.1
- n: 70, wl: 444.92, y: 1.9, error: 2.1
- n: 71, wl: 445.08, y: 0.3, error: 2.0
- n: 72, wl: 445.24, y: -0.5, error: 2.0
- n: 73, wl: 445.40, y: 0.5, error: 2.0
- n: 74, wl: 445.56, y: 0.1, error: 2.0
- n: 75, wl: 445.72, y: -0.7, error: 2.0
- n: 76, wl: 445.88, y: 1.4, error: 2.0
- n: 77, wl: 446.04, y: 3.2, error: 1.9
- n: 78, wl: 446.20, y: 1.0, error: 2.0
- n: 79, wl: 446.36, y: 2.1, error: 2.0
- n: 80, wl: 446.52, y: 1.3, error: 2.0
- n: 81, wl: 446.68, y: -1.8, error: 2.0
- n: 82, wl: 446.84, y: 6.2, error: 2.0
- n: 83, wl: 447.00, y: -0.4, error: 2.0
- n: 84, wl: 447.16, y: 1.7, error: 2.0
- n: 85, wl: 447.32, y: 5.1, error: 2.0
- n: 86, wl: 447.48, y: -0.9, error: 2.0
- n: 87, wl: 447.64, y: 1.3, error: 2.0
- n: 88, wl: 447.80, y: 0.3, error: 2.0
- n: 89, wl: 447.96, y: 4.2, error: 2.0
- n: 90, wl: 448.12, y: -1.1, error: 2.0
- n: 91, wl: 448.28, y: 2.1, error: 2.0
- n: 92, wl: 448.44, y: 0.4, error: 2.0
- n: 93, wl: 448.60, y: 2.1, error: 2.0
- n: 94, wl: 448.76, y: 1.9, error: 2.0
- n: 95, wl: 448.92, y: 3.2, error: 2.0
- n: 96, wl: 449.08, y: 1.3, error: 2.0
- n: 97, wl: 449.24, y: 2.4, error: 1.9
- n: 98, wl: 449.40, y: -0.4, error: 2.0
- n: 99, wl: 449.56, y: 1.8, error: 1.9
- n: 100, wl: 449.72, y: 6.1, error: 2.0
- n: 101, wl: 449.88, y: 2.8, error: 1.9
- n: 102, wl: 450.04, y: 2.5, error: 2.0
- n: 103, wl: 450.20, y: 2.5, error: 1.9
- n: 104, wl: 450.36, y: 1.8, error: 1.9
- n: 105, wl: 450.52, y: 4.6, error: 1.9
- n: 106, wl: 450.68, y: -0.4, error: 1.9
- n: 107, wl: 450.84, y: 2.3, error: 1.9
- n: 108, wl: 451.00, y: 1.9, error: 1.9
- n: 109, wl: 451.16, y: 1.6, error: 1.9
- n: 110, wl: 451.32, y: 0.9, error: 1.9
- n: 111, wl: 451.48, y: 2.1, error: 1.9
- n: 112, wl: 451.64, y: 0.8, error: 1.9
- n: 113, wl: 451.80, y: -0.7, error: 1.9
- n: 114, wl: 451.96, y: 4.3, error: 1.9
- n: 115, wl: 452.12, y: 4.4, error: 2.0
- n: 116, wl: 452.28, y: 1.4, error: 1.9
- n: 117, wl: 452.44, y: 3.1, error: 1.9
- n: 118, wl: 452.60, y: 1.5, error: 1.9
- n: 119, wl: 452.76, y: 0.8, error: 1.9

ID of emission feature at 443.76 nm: [O II]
